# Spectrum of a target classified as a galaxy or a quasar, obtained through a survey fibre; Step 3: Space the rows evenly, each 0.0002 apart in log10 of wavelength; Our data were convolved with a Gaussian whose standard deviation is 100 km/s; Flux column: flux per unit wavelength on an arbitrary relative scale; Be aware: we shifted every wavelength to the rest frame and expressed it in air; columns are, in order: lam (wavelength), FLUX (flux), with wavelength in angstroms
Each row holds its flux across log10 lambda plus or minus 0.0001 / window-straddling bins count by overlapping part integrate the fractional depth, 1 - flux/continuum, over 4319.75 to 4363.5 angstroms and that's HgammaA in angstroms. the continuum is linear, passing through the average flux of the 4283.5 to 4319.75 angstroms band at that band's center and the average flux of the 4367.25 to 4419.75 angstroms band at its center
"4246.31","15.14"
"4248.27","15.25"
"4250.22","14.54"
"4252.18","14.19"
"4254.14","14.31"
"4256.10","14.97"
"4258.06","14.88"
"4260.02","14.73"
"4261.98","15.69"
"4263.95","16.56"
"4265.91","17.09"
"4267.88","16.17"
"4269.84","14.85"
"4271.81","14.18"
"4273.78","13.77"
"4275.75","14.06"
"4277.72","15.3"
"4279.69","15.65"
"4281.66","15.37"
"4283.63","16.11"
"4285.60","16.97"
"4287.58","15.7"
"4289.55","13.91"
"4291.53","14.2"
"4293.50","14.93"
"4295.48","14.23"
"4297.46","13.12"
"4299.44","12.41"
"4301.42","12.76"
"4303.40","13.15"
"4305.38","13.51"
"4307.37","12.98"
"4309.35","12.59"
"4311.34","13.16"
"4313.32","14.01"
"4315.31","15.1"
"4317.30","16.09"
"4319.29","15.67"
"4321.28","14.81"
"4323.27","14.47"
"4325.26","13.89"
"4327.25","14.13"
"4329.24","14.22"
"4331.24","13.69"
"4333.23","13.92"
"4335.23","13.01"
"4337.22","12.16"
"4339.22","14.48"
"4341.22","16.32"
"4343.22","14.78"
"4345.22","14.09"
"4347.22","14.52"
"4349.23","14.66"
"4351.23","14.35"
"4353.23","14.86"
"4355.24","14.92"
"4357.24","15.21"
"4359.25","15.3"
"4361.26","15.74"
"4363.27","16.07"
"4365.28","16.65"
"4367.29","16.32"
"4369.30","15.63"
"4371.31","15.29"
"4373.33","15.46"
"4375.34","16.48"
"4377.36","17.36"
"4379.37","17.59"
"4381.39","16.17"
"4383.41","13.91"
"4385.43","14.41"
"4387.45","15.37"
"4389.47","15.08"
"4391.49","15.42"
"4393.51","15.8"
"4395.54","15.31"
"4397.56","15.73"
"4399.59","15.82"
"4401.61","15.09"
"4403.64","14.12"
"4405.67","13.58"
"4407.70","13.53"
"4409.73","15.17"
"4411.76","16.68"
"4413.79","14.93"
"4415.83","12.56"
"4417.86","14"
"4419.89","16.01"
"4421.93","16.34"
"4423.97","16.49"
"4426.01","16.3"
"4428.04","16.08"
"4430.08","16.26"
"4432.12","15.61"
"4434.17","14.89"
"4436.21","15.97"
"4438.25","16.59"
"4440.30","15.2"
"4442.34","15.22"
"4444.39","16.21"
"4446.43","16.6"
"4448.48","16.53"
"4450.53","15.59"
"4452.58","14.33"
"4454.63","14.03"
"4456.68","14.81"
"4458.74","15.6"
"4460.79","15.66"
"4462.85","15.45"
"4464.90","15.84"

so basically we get 0.4 angstroms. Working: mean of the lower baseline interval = 14.2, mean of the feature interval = 14.5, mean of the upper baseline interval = 15.3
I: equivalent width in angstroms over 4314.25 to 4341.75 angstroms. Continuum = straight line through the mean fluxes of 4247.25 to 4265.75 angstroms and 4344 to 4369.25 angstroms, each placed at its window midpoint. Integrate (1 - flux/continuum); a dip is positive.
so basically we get 1.46 angstroms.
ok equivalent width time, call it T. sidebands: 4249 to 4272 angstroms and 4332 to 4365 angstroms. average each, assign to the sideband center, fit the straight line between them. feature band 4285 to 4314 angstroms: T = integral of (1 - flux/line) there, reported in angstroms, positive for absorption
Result 2.3 angstroms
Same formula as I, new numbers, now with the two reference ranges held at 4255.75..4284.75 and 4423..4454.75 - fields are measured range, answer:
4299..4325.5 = 2.6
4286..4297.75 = 0.6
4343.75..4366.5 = 0.6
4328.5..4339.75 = 1.4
